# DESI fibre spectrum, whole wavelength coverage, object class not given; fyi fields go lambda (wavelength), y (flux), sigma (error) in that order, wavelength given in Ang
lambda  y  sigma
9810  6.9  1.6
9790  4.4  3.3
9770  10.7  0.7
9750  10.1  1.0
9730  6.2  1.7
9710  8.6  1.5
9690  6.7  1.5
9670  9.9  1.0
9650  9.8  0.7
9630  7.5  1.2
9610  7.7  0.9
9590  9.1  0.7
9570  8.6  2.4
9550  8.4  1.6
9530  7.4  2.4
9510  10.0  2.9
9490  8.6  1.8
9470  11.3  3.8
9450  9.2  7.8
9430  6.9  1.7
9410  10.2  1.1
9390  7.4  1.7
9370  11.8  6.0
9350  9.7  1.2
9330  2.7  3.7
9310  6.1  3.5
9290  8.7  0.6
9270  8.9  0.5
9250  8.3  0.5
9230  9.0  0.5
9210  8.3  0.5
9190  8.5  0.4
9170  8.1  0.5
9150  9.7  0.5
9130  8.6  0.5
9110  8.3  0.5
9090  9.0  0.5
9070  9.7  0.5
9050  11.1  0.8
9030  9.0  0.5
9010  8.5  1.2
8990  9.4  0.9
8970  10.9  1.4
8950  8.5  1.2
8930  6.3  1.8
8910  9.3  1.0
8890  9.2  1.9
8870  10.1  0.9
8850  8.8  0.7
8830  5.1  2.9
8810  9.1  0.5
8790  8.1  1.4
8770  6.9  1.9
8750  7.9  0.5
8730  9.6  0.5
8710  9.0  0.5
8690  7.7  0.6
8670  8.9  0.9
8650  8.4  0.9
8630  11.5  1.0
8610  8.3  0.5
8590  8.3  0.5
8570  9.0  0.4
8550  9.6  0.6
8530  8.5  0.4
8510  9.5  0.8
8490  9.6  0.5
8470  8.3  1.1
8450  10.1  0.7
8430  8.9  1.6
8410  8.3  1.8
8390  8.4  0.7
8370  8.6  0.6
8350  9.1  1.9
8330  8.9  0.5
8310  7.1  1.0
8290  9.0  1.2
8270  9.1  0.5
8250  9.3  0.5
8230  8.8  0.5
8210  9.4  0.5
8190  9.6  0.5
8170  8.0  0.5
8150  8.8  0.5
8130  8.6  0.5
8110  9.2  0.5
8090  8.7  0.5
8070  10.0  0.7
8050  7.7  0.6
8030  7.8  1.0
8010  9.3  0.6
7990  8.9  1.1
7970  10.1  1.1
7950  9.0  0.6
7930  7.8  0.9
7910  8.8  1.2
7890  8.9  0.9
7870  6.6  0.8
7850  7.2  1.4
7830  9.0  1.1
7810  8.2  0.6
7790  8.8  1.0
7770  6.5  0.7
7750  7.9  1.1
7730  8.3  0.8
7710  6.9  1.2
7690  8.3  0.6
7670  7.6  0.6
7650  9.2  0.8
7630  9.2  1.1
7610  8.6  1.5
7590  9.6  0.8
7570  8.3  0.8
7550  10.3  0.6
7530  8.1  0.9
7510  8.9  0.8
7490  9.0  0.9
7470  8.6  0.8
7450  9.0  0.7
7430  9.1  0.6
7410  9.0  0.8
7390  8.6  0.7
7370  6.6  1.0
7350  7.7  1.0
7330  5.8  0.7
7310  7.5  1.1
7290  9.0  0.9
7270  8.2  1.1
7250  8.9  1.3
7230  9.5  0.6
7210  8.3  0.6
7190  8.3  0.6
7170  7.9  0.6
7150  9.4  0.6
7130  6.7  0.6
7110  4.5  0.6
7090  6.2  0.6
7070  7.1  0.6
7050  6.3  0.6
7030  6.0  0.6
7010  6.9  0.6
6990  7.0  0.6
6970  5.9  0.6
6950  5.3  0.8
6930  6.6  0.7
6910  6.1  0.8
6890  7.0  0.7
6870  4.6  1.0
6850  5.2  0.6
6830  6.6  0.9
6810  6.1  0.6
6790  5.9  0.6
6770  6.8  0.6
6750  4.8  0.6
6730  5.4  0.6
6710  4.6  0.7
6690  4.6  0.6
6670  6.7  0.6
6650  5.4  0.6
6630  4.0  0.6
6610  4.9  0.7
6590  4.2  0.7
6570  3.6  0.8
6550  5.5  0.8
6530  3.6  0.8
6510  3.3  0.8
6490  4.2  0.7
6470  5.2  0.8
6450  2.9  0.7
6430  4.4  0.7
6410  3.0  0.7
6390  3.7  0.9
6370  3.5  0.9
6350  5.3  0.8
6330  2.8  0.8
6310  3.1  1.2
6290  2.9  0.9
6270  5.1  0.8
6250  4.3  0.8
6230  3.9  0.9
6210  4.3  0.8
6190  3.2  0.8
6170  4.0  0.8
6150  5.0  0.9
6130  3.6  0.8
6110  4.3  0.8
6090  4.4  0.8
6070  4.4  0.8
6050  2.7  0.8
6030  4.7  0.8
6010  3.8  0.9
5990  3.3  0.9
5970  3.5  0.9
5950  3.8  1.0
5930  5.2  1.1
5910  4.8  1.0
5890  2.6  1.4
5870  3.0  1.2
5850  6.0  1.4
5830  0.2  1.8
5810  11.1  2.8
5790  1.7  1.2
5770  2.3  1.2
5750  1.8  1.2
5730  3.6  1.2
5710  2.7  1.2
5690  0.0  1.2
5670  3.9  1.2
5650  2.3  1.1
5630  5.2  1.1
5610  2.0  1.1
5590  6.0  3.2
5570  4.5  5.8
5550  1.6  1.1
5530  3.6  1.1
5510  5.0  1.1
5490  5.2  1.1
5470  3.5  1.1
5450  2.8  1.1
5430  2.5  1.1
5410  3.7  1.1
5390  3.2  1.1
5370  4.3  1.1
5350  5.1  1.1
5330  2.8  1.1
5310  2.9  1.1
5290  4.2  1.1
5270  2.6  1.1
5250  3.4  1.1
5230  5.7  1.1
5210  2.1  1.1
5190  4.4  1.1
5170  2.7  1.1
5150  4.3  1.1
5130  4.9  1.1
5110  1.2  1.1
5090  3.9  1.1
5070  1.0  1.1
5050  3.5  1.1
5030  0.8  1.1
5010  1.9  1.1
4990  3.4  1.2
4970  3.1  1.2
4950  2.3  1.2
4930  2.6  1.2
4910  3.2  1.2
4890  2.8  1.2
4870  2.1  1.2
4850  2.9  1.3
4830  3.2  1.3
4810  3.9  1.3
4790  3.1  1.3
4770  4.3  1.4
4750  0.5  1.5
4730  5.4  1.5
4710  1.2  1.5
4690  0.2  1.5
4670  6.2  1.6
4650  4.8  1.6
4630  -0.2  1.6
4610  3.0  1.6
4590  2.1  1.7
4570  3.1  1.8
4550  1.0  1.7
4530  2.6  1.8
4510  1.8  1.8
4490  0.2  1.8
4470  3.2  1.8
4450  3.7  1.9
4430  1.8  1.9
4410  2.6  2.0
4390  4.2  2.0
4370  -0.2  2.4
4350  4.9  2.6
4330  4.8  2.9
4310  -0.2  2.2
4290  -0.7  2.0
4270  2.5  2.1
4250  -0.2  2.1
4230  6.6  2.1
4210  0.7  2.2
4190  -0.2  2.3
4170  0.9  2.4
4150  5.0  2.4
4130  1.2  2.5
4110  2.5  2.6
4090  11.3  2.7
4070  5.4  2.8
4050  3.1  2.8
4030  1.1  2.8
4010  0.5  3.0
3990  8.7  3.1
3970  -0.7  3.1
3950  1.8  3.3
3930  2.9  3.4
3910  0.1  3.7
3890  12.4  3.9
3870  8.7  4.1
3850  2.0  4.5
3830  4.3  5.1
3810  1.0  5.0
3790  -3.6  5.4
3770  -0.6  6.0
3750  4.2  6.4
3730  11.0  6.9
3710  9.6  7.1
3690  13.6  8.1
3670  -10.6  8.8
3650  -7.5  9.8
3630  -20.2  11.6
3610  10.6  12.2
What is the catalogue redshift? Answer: 0.79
